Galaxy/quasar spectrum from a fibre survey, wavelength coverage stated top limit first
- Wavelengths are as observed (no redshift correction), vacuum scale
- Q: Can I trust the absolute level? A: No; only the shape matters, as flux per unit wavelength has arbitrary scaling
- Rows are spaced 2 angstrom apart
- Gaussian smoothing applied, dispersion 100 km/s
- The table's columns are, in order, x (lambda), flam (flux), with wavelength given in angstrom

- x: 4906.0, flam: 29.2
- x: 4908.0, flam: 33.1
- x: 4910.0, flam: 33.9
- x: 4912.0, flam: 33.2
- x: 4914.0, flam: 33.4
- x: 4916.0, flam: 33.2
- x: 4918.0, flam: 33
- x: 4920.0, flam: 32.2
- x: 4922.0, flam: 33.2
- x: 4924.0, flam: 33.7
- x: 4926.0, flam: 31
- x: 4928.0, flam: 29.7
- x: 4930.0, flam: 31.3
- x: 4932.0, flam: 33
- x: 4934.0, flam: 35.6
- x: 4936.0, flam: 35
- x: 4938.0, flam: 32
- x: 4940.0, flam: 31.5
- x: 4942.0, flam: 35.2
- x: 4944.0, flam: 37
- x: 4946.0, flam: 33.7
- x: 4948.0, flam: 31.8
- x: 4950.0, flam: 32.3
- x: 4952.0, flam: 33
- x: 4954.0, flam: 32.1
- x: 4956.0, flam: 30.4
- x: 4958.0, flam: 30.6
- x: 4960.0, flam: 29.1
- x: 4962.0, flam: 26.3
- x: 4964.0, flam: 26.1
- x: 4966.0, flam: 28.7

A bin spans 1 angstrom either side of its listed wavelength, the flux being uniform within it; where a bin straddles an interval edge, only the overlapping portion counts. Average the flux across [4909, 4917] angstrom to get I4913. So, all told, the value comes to 33.4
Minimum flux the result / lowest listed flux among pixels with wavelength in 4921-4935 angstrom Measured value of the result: 29.7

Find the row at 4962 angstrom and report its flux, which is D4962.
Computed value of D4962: 26.3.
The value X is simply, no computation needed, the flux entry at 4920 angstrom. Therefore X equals 32.2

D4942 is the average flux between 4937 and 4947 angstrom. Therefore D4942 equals 33.9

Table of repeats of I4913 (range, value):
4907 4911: 33.5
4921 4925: 33.5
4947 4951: 32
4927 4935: 32.4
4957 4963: 28.7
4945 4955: 32.6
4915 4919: 33.1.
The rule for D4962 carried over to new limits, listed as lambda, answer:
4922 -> 33.2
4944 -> 37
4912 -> 33.2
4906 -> 29.2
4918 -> 33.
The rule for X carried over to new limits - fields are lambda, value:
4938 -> 32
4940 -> 31.5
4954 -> 32.1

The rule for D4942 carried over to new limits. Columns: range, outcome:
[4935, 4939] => 33.5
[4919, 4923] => 32.7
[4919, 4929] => 32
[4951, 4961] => 31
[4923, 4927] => 32.4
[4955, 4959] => 30.5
